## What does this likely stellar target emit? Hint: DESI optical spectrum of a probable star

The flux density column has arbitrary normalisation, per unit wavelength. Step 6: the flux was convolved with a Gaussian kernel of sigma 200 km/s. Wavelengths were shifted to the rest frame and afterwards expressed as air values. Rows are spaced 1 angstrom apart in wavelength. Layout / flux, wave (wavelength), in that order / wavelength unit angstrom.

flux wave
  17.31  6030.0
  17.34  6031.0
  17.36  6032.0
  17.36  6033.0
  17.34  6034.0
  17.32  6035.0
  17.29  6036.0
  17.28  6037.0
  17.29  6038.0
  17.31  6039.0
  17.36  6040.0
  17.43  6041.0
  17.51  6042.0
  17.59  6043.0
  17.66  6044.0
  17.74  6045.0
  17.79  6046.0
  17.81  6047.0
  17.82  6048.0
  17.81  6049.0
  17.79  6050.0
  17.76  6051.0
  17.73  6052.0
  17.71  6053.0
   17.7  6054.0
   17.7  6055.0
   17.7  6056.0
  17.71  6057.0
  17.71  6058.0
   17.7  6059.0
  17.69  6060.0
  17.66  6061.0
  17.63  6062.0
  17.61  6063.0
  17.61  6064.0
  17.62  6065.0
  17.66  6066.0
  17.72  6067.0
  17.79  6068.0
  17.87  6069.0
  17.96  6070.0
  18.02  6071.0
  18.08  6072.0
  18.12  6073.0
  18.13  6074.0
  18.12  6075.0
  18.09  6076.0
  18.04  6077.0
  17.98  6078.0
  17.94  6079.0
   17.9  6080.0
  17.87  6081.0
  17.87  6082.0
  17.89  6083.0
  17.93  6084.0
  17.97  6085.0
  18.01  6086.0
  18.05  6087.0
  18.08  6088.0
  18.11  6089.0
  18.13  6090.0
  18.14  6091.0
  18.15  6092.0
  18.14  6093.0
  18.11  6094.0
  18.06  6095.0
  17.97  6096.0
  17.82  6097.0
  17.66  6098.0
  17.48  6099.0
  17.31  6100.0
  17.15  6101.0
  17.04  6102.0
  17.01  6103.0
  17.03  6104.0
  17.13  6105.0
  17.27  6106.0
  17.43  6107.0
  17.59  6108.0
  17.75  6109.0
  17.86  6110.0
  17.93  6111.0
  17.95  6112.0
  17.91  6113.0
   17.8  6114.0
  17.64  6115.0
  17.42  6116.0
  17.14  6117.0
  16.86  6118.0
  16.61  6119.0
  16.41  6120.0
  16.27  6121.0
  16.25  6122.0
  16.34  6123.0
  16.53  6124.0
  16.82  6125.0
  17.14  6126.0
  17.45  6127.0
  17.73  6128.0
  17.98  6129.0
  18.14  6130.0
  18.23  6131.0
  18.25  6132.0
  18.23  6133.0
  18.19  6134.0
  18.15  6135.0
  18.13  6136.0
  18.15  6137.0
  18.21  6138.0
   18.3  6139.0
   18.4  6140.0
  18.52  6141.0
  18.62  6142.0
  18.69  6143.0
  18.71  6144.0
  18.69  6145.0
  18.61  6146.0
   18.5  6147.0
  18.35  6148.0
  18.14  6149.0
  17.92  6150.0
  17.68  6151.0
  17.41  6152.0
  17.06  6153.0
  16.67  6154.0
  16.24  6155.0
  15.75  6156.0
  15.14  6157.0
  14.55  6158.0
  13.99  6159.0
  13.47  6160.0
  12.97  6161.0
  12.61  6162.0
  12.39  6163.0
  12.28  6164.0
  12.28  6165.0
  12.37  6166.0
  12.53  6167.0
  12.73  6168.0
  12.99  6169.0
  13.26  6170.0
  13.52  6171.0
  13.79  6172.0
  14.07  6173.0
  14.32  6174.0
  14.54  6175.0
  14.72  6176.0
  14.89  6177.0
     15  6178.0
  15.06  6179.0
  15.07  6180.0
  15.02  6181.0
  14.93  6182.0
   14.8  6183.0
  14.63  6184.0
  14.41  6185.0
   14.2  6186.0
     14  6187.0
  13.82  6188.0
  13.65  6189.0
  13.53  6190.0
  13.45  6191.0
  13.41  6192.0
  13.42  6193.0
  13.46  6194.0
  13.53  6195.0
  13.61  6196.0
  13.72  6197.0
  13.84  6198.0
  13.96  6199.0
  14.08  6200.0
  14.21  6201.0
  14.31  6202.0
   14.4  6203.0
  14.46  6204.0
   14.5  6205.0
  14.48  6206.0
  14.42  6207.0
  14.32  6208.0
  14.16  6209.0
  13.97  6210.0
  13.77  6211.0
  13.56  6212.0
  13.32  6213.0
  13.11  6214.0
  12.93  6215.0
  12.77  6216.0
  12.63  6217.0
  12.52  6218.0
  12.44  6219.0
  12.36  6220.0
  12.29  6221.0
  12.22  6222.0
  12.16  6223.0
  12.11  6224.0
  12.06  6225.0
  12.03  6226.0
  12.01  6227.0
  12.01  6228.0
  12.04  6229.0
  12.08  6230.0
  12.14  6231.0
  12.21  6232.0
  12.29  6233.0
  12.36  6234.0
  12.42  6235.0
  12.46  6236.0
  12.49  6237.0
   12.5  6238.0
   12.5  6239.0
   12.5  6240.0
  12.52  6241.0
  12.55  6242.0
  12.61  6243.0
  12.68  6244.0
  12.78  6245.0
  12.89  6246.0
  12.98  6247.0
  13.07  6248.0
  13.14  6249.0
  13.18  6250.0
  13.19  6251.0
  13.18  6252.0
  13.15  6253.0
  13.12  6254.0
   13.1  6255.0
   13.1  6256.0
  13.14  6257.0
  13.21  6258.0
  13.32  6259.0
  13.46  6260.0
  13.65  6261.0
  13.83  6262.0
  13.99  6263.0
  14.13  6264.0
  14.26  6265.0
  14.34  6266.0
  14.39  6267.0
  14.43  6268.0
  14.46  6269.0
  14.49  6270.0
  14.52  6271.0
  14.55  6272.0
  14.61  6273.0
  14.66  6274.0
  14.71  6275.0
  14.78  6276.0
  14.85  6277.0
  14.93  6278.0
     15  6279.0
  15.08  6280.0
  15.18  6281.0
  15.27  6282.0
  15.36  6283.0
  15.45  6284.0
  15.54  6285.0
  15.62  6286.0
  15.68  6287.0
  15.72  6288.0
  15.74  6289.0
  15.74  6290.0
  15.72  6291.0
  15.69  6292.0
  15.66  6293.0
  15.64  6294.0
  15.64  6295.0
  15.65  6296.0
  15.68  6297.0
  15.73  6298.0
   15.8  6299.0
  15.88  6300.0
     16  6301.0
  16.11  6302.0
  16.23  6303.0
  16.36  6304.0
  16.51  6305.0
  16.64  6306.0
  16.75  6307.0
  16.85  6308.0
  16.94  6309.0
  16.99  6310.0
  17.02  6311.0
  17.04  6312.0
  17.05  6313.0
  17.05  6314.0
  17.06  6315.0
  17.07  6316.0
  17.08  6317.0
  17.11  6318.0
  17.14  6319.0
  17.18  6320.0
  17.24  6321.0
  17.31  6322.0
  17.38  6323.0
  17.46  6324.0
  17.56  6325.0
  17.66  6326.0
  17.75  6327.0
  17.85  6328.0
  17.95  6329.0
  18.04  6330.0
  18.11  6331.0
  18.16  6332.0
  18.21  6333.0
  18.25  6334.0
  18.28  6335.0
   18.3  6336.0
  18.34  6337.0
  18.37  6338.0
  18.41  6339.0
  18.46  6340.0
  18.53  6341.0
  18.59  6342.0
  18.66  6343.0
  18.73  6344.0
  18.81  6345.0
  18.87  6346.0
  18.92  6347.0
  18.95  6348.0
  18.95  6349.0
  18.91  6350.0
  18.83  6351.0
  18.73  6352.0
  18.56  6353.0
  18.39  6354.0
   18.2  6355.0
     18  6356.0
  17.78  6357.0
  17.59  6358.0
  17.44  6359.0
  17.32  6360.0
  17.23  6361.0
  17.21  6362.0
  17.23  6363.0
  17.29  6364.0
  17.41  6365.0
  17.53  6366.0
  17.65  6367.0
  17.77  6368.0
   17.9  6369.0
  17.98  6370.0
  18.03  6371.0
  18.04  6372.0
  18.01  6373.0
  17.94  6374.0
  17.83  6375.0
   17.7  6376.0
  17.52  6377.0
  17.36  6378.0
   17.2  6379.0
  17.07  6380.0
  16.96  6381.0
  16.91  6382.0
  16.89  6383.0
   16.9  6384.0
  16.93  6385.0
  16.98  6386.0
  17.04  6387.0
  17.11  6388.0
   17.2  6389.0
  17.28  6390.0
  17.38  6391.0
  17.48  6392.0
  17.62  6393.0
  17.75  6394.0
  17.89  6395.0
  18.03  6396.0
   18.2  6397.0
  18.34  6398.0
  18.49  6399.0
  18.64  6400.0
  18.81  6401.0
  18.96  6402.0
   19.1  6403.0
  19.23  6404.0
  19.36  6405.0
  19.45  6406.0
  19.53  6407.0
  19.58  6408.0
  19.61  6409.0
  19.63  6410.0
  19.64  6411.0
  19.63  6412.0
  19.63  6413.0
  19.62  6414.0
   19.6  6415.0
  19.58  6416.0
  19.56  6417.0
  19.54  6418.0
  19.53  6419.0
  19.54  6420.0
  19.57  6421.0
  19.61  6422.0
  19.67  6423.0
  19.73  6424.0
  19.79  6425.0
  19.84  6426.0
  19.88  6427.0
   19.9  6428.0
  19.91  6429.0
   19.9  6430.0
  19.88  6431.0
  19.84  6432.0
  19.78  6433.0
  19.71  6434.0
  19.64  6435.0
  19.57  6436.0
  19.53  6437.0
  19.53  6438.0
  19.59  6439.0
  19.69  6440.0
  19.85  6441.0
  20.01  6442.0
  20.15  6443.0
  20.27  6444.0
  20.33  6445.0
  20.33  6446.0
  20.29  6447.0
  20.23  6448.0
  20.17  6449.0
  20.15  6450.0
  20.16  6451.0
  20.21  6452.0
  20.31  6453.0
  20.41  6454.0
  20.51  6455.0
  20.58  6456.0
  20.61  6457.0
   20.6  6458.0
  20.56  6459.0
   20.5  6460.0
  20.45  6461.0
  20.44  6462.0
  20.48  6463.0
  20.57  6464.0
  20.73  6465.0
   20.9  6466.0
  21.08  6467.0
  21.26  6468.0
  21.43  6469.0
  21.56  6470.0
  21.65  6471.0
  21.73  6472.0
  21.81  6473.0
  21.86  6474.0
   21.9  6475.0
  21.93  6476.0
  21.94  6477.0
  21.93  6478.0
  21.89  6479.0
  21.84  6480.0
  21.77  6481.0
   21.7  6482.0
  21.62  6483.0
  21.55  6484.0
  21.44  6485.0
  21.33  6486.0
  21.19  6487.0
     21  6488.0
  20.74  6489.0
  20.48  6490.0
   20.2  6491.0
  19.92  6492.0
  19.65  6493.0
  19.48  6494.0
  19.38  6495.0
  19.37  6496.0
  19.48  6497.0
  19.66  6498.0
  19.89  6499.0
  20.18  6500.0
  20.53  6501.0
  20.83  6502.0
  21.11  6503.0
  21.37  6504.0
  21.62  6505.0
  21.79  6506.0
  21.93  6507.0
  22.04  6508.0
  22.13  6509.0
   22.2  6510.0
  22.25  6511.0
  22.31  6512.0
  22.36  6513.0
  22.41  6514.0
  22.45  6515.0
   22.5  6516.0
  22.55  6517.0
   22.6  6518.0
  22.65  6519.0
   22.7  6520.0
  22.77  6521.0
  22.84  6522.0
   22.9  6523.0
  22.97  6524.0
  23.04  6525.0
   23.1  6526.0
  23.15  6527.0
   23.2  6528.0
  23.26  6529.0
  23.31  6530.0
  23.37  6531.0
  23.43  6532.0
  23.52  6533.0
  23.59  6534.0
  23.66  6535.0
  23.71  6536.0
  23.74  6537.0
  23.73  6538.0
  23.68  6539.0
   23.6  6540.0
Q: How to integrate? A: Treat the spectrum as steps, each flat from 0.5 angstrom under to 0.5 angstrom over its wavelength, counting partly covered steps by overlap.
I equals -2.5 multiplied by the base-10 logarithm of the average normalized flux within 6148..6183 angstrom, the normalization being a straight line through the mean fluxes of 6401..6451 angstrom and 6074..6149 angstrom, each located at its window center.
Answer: 0.23 mag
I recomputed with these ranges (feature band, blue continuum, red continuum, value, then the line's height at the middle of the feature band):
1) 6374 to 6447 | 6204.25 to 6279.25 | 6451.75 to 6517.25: -0.01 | 18.7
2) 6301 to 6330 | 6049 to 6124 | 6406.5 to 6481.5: 0.14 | 19.4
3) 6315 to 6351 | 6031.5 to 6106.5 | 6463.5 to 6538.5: 0.12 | 20.2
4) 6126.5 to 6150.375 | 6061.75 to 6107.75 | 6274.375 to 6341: -0.05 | 17.5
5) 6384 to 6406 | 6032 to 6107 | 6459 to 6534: 0.15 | 20.7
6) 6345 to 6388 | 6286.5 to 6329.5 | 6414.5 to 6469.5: 0.02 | 18.1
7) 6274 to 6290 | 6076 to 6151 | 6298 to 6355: 0.16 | 17.7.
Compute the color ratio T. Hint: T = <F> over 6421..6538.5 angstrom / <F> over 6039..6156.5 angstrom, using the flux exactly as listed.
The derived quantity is 1.20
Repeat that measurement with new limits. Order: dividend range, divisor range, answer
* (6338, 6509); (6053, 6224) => 1.21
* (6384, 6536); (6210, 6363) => 1.34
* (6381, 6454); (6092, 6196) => 1.18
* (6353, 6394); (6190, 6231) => 1.32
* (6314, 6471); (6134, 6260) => 1.33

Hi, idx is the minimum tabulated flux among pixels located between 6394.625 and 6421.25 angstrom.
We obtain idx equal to 17.89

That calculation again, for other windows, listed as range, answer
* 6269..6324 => 14.46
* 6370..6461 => 16.89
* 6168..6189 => 12.73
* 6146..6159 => 13.99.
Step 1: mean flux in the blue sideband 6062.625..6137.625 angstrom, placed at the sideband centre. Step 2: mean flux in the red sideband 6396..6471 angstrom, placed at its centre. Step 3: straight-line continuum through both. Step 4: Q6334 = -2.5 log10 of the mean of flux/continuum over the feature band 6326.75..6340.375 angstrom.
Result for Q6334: 0.06 mag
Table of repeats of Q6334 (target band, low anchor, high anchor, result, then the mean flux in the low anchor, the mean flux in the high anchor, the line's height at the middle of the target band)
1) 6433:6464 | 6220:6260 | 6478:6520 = -0.03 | 12.6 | 21.3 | 19.6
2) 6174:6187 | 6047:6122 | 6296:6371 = 0.20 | 17.7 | 17.6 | 17.7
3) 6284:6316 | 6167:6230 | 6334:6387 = 0.01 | 13.6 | 17.9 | 16.3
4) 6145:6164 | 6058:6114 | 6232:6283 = 0.01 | 17.8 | 13.6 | 16.1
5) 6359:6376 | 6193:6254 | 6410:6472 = 0.01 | 13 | 20.1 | 17.7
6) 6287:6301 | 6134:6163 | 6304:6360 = 0.13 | 17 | 17.8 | 17.7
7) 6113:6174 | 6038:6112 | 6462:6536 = 0.12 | 17.8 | 21.7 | 18.4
